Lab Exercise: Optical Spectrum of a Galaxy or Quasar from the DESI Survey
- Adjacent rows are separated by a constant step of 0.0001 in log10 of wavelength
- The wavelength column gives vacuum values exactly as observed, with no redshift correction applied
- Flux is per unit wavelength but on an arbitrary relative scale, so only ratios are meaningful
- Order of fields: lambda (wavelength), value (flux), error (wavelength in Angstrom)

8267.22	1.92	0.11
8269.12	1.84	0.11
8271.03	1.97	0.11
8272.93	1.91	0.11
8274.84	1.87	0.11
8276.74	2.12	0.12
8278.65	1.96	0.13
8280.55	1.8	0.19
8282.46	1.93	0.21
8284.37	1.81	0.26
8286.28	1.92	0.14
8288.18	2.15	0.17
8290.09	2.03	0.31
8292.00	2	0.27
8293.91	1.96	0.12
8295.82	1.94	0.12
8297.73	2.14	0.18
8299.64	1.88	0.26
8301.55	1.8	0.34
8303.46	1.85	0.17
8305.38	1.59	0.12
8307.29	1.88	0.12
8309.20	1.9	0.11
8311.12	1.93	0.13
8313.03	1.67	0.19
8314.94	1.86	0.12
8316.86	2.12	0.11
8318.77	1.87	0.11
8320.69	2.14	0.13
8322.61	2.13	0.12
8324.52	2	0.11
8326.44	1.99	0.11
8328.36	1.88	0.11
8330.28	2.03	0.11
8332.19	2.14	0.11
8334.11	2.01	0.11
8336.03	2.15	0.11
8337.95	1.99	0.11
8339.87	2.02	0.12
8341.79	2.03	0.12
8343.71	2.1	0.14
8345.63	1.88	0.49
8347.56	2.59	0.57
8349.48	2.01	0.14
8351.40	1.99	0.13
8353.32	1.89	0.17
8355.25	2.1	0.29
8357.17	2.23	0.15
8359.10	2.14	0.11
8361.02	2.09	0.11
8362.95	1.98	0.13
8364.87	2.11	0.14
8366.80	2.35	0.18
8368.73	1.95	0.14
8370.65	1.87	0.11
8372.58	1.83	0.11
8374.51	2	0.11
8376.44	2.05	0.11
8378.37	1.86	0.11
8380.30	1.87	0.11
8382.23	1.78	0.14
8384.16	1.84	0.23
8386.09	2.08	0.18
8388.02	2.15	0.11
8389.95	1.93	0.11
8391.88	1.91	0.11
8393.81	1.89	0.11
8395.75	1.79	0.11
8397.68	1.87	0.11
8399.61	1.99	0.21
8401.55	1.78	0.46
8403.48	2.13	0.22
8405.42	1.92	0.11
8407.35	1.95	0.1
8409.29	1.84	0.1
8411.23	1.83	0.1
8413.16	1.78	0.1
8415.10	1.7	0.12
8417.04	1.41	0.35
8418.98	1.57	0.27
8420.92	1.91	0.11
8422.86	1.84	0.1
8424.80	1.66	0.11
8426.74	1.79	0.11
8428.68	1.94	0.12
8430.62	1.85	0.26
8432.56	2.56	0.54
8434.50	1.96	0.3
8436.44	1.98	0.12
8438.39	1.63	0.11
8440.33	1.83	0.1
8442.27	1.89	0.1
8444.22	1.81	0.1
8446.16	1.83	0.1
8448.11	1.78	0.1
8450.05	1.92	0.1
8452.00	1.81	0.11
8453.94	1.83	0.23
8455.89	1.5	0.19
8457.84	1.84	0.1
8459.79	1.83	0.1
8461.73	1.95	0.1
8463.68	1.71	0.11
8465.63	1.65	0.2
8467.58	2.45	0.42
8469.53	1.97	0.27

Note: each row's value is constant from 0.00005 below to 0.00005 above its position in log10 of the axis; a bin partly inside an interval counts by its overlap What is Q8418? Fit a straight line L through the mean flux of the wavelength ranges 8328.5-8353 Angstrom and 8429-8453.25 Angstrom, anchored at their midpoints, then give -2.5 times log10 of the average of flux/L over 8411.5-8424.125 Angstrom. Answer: 0.14 mag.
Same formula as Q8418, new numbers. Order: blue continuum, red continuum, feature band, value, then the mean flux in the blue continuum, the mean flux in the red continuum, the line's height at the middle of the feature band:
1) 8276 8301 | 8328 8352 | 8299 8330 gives 0.062 mag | 1.97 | 2.07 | 2.02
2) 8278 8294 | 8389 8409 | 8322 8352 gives -0.068 mag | 1.95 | 1.91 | 1.93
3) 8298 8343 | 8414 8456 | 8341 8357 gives -0.087 mag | 1.95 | 1.82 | 1.92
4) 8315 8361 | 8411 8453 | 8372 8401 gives 0.011 mag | 2.06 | 1.83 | 1.94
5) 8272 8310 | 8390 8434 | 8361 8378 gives -0.074 mag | 1.92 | 1.86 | 1.88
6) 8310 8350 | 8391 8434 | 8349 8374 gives -0.043 mag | 2.03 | 1.86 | 1.96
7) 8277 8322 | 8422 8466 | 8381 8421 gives 0.006 mag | 1.92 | 1.85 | 1.87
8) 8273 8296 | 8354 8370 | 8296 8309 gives 0.072 mag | 1.96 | 2.11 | 1.99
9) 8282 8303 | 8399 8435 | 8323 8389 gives -0.067 mag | 1.96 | 1.86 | 1.91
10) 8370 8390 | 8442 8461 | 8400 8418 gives 0.035 mag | 1.93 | 1.8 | 1.88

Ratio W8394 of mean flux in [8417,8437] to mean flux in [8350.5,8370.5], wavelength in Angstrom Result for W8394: 0.91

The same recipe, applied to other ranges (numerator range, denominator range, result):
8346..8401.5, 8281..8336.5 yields 1.02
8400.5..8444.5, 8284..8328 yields 0.95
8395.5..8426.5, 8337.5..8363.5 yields 0.87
